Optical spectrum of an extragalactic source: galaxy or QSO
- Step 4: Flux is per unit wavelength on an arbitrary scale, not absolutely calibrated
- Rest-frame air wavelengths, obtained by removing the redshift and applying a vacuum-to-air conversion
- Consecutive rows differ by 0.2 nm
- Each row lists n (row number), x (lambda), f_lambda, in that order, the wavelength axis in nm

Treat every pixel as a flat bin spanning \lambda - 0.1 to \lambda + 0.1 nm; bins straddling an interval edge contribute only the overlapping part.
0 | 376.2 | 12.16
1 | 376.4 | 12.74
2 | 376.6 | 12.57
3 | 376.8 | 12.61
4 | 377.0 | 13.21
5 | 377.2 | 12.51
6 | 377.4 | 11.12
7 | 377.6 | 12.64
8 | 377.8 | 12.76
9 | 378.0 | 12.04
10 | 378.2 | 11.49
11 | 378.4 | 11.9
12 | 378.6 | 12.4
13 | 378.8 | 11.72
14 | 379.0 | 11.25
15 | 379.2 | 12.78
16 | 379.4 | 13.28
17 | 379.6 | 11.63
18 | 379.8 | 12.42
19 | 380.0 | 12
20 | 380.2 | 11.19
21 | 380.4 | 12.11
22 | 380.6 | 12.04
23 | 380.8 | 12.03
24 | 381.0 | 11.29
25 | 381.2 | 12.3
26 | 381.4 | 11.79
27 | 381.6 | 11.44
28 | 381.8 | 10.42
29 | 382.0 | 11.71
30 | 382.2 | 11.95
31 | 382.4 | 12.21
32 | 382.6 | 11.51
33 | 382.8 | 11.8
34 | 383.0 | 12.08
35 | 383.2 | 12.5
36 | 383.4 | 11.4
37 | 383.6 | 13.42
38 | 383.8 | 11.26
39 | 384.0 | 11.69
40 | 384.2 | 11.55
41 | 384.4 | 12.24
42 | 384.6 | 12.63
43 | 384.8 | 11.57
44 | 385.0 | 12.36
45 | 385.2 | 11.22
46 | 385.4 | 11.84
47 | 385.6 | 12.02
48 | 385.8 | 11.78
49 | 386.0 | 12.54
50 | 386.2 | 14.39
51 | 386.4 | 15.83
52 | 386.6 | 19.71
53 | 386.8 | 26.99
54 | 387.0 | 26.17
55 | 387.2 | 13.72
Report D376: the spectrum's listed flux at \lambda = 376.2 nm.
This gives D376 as 12.16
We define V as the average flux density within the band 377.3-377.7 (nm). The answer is 11.9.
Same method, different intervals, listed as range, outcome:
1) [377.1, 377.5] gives 11.8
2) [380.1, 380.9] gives 11.8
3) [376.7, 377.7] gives 12.4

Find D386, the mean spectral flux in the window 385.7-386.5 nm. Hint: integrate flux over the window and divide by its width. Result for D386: 13.6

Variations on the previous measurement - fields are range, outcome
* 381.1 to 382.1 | 11.5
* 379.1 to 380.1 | 12.4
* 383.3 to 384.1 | 11.9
